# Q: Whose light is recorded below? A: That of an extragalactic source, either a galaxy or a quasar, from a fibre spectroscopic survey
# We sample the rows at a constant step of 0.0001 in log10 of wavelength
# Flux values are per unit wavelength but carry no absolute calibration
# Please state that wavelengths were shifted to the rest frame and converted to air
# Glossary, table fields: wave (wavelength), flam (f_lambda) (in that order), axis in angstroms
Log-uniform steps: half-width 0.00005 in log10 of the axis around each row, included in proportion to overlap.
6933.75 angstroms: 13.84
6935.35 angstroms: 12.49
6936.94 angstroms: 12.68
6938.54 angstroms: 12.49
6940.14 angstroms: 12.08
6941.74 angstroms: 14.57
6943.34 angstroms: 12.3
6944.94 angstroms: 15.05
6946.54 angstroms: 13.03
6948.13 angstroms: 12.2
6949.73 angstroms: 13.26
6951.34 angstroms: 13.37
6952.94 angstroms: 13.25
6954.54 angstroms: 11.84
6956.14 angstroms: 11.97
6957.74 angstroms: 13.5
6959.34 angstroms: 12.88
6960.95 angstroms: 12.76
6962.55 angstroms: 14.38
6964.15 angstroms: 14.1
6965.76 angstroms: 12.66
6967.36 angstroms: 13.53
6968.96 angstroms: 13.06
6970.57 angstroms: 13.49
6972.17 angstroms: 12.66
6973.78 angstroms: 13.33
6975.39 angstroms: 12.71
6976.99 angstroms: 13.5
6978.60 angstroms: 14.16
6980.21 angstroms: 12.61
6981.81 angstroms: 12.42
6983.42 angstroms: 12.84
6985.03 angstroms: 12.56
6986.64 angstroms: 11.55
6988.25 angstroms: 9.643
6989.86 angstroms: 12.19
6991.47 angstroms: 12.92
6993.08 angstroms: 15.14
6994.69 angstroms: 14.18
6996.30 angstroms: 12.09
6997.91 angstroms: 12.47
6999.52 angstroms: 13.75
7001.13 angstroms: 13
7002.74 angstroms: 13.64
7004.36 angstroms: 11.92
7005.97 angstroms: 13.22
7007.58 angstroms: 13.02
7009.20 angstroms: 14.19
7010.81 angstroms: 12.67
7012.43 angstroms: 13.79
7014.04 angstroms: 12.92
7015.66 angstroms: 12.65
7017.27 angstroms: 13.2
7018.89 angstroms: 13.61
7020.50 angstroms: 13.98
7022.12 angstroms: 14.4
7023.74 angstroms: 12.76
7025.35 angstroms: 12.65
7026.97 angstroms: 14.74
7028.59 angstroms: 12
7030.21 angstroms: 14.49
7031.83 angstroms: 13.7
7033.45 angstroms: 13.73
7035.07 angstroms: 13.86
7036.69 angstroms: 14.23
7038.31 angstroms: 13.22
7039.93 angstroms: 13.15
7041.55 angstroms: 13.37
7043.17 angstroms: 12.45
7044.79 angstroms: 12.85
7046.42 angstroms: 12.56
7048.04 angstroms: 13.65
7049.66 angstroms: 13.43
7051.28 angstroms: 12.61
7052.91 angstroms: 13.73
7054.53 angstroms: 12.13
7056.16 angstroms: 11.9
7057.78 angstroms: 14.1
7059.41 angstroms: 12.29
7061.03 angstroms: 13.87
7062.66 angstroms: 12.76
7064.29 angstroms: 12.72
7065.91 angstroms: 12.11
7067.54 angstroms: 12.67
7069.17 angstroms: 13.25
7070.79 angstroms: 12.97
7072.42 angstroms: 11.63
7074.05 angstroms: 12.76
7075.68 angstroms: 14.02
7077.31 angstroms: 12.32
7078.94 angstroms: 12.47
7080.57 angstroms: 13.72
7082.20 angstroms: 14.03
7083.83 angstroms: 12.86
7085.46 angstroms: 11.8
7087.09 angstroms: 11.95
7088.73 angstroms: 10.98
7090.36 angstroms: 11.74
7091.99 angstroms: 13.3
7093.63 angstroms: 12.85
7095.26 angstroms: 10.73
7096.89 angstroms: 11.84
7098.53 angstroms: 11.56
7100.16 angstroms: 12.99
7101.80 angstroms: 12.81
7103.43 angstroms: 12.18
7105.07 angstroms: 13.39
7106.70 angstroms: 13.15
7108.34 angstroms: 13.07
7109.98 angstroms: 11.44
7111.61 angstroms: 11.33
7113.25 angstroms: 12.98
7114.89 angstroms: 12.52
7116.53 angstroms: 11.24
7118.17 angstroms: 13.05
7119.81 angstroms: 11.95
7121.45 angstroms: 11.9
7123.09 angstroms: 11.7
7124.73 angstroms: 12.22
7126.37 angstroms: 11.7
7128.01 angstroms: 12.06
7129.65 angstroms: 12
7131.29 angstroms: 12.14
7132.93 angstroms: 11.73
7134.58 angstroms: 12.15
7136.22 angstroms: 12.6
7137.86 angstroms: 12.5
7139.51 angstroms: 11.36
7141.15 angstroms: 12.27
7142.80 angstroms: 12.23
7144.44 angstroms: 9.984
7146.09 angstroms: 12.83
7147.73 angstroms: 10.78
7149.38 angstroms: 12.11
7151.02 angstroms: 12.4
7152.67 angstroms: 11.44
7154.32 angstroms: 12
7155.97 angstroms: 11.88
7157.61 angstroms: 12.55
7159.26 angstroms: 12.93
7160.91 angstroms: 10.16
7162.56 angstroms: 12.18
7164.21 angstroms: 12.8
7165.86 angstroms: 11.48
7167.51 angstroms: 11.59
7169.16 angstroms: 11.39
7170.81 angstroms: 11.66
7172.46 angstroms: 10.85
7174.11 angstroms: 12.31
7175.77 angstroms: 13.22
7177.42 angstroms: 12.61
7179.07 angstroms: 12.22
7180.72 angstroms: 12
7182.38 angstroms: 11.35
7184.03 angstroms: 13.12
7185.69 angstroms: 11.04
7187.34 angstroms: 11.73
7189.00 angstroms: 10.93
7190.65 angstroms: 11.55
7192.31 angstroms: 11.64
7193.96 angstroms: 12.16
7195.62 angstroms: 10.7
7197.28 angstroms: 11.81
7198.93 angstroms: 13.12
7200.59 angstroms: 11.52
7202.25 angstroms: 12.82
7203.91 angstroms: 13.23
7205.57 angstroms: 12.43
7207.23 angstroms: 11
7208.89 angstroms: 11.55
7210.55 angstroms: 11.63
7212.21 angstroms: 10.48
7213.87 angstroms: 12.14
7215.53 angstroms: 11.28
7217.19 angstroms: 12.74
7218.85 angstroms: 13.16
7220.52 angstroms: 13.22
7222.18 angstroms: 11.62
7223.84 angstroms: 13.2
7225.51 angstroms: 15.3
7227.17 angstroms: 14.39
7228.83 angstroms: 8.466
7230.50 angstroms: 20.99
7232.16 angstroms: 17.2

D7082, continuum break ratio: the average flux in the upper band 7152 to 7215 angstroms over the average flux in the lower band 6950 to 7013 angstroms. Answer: 0.9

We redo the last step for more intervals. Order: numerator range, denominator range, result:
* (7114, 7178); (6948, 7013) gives 0.92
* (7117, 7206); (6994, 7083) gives 0.91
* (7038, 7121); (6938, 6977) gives 0.96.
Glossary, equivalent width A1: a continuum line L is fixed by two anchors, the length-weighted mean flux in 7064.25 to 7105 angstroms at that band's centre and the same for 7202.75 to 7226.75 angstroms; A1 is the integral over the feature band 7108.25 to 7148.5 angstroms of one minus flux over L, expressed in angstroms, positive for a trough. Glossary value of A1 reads 1.60 angstroms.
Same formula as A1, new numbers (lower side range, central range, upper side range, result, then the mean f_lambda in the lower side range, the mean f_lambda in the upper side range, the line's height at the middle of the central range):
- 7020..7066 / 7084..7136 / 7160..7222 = 1.96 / 13.2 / 11.9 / 12.6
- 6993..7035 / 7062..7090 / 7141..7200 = 0.29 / 13.4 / 11.9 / 12.8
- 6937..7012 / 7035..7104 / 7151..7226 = -0.94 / 13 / 12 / 12.6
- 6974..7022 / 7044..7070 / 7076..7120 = -0.54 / 13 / 12.4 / 12.7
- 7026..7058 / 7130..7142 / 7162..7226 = 0.40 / 13.3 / 12.1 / 12.5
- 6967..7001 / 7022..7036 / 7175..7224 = -0.94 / 12.9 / 12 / 12.7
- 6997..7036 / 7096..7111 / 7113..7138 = -0.12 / 13.3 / 12.1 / 12.4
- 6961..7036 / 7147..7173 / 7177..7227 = 1.21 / 13.2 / 12.1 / 12.4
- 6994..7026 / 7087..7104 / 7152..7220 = 0.66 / 13.2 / 11.9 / 12.6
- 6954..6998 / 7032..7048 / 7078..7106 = -0.83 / 12.9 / 12.4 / 12.6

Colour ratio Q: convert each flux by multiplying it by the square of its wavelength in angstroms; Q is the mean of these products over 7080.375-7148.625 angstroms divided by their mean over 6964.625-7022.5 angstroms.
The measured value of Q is 0.97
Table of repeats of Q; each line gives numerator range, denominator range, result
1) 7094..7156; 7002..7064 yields 0.94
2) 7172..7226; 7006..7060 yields 0.96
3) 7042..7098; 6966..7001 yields 1.01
